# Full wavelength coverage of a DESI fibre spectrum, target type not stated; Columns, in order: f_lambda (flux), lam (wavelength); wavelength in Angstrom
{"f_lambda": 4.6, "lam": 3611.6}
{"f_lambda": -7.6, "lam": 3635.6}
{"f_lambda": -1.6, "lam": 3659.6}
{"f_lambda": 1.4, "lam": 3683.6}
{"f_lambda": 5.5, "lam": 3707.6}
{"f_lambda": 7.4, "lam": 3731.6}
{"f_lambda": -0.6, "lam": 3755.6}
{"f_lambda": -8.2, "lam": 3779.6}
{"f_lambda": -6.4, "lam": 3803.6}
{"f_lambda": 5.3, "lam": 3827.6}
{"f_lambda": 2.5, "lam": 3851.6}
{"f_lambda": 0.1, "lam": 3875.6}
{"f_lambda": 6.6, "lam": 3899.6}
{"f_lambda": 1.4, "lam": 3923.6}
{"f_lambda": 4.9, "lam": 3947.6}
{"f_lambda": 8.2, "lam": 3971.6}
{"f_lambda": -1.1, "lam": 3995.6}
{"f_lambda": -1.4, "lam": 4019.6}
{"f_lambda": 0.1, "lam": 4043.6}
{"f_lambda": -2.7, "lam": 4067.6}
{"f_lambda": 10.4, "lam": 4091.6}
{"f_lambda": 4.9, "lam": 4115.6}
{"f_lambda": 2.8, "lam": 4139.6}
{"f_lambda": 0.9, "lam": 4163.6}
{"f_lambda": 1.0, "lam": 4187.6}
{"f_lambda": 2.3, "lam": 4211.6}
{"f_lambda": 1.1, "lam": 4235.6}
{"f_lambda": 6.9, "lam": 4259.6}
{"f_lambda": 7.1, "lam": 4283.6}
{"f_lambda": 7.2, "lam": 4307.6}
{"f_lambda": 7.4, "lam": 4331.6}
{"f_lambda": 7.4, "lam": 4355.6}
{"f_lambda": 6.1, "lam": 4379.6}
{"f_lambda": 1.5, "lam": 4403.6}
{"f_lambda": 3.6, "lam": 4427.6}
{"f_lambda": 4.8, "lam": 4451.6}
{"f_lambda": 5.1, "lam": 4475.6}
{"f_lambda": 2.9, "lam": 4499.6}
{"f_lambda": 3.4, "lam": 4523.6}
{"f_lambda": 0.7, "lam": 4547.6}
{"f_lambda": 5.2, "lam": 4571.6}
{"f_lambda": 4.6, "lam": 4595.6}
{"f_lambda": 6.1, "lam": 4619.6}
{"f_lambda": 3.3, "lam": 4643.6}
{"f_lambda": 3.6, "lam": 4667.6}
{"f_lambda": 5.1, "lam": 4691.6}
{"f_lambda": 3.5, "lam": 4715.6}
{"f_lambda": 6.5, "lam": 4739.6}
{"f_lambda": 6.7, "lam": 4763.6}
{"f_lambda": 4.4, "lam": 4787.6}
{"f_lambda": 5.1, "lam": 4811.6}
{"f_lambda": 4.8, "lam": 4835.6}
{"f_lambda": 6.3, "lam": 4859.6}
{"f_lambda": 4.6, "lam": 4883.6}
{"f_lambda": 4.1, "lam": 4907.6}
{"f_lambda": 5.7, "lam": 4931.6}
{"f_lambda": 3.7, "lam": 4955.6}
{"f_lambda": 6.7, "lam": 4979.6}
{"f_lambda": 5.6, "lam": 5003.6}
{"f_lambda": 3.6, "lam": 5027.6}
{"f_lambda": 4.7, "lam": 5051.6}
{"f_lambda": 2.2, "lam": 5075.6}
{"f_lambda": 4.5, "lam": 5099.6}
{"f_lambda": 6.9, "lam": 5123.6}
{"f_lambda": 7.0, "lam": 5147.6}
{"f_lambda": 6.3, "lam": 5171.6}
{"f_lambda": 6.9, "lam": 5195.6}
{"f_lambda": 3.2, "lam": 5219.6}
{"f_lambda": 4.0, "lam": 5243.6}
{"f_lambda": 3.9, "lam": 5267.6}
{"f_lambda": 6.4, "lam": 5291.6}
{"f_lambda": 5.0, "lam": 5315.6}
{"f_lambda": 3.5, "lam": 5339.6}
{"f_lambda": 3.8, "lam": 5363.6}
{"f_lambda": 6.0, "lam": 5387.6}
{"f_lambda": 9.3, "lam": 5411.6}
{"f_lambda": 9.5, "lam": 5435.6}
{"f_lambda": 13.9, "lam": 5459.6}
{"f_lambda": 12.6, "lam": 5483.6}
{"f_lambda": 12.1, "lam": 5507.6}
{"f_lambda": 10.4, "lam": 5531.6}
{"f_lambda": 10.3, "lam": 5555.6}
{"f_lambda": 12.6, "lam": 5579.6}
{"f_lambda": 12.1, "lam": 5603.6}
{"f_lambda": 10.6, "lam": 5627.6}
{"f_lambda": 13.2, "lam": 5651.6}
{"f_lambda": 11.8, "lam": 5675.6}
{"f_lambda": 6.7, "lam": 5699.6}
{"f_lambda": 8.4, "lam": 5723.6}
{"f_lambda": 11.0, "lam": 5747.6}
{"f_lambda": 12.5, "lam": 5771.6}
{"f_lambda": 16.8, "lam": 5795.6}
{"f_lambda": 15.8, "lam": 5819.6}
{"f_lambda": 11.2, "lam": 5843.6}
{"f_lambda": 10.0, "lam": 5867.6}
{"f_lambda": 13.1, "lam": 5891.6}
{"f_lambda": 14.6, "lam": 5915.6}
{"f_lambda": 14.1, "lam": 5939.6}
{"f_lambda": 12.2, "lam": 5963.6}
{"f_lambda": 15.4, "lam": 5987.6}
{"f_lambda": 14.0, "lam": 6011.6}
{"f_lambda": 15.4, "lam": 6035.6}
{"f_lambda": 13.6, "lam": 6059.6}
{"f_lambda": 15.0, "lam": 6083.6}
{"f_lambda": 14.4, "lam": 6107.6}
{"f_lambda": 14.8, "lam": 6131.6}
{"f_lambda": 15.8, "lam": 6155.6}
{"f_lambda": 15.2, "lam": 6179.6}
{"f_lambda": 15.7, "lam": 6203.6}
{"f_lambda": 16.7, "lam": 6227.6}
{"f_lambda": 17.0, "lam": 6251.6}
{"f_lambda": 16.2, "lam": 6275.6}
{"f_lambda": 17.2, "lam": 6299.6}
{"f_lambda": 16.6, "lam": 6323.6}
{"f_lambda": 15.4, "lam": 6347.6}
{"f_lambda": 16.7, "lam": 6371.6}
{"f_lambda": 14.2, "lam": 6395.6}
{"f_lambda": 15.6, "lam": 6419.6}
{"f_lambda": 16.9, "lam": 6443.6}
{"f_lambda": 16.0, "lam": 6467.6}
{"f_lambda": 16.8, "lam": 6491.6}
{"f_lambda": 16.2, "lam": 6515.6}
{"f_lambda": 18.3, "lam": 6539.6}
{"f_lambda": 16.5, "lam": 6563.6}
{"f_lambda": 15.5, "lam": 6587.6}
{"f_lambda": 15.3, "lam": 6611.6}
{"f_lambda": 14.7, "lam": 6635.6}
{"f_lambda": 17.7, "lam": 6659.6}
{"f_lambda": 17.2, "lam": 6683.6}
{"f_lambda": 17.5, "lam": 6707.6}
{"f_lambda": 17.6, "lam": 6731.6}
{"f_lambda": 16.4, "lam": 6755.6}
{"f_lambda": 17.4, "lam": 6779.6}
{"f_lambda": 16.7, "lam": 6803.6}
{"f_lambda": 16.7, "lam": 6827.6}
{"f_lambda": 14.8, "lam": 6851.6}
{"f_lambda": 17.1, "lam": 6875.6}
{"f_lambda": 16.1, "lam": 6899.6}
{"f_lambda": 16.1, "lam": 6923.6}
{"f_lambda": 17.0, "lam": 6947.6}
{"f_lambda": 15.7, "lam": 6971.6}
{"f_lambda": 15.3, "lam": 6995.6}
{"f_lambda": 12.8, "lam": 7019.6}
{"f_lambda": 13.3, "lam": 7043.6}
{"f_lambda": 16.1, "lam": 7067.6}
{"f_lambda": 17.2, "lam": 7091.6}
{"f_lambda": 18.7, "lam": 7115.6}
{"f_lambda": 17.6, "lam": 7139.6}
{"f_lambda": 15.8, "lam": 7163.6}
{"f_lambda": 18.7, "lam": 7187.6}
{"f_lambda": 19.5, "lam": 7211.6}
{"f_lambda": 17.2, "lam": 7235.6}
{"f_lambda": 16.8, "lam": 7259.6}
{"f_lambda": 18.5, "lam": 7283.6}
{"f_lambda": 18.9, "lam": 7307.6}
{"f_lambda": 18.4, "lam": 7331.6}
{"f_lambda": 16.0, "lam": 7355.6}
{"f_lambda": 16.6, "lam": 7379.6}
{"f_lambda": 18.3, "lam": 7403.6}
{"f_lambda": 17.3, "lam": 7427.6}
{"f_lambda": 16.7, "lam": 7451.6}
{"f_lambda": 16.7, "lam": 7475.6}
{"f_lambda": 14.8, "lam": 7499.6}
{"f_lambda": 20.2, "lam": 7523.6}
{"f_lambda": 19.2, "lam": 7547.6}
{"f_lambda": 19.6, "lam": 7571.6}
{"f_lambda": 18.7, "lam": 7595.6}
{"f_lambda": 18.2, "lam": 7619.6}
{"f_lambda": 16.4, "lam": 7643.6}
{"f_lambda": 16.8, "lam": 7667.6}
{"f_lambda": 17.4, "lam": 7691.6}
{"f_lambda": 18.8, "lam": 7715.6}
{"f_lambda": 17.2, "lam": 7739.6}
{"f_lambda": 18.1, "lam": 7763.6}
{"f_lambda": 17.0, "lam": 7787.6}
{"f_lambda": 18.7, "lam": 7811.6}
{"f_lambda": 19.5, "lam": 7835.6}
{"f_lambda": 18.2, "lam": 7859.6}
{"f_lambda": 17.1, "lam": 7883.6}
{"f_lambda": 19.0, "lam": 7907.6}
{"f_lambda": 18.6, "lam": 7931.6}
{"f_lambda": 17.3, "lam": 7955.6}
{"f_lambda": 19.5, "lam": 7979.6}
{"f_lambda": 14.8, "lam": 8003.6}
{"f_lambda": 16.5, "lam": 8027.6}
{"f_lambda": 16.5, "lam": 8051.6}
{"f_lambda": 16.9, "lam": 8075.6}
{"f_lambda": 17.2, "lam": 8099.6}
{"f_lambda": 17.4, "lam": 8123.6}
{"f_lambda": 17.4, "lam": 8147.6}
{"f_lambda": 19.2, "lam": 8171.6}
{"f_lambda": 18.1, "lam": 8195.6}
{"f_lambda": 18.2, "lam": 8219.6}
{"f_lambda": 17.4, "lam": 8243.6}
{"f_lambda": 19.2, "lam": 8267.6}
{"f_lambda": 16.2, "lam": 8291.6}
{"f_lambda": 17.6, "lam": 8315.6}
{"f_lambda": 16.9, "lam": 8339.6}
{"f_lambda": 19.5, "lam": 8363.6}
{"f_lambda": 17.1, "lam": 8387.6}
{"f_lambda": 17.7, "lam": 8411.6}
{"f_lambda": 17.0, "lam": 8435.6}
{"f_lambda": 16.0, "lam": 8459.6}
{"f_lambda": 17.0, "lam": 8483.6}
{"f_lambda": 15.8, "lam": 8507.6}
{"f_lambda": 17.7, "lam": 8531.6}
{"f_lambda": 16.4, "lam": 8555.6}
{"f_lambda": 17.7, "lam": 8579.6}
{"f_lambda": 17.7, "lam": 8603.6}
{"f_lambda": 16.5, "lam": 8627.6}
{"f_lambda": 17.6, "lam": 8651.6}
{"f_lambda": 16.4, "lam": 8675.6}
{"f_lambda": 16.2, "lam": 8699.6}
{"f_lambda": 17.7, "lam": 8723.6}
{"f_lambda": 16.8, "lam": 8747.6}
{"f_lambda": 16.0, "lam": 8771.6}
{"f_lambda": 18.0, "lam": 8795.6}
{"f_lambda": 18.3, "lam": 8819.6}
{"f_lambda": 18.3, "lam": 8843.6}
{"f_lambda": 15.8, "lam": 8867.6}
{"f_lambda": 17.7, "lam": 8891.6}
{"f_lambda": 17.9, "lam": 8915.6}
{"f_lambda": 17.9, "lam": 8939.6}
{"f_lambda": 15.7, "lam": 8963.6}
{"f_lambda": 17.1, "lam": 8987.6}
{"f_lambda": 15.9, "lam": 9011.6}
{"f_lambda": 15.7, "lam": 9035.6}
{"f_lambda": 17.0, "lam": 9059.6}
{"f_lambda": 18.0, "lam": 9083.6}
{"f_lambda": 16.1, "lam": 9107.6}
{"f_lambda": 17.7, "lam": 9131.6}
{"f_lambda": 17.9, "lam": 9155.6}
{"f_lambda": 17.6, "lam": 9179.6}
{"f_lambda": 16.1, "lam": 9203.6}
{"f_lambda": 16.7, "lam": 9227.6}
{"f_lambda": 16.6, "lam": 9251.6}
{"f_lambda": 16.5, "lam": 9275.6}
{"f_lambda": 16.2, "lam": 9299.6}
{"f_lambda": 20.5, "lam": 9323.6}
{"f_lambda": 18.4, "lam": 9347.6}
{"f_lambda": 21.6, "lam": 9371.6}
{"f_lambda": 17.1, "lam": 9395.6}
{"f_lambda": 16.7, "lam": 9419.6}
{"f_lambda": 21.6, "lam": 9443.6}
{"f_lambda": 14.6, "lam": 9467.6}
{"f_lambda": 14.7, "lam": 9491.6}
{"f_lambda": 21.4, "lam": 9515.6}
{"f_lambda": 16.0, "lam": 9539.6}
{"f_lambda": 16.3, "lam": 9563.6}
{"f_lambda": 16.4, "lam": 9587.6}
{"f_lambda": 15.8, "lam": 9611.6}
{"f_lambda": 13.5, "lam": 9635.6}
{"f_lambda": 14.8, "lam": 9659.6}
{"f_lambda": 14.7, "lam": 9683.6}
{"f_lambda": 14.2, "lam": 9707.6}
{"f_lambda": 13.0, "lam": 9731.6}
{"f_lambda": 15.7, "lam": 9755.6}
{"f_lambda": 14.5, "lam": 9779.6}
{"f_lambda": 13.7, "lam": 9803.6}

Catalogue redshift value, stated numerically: 0.36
